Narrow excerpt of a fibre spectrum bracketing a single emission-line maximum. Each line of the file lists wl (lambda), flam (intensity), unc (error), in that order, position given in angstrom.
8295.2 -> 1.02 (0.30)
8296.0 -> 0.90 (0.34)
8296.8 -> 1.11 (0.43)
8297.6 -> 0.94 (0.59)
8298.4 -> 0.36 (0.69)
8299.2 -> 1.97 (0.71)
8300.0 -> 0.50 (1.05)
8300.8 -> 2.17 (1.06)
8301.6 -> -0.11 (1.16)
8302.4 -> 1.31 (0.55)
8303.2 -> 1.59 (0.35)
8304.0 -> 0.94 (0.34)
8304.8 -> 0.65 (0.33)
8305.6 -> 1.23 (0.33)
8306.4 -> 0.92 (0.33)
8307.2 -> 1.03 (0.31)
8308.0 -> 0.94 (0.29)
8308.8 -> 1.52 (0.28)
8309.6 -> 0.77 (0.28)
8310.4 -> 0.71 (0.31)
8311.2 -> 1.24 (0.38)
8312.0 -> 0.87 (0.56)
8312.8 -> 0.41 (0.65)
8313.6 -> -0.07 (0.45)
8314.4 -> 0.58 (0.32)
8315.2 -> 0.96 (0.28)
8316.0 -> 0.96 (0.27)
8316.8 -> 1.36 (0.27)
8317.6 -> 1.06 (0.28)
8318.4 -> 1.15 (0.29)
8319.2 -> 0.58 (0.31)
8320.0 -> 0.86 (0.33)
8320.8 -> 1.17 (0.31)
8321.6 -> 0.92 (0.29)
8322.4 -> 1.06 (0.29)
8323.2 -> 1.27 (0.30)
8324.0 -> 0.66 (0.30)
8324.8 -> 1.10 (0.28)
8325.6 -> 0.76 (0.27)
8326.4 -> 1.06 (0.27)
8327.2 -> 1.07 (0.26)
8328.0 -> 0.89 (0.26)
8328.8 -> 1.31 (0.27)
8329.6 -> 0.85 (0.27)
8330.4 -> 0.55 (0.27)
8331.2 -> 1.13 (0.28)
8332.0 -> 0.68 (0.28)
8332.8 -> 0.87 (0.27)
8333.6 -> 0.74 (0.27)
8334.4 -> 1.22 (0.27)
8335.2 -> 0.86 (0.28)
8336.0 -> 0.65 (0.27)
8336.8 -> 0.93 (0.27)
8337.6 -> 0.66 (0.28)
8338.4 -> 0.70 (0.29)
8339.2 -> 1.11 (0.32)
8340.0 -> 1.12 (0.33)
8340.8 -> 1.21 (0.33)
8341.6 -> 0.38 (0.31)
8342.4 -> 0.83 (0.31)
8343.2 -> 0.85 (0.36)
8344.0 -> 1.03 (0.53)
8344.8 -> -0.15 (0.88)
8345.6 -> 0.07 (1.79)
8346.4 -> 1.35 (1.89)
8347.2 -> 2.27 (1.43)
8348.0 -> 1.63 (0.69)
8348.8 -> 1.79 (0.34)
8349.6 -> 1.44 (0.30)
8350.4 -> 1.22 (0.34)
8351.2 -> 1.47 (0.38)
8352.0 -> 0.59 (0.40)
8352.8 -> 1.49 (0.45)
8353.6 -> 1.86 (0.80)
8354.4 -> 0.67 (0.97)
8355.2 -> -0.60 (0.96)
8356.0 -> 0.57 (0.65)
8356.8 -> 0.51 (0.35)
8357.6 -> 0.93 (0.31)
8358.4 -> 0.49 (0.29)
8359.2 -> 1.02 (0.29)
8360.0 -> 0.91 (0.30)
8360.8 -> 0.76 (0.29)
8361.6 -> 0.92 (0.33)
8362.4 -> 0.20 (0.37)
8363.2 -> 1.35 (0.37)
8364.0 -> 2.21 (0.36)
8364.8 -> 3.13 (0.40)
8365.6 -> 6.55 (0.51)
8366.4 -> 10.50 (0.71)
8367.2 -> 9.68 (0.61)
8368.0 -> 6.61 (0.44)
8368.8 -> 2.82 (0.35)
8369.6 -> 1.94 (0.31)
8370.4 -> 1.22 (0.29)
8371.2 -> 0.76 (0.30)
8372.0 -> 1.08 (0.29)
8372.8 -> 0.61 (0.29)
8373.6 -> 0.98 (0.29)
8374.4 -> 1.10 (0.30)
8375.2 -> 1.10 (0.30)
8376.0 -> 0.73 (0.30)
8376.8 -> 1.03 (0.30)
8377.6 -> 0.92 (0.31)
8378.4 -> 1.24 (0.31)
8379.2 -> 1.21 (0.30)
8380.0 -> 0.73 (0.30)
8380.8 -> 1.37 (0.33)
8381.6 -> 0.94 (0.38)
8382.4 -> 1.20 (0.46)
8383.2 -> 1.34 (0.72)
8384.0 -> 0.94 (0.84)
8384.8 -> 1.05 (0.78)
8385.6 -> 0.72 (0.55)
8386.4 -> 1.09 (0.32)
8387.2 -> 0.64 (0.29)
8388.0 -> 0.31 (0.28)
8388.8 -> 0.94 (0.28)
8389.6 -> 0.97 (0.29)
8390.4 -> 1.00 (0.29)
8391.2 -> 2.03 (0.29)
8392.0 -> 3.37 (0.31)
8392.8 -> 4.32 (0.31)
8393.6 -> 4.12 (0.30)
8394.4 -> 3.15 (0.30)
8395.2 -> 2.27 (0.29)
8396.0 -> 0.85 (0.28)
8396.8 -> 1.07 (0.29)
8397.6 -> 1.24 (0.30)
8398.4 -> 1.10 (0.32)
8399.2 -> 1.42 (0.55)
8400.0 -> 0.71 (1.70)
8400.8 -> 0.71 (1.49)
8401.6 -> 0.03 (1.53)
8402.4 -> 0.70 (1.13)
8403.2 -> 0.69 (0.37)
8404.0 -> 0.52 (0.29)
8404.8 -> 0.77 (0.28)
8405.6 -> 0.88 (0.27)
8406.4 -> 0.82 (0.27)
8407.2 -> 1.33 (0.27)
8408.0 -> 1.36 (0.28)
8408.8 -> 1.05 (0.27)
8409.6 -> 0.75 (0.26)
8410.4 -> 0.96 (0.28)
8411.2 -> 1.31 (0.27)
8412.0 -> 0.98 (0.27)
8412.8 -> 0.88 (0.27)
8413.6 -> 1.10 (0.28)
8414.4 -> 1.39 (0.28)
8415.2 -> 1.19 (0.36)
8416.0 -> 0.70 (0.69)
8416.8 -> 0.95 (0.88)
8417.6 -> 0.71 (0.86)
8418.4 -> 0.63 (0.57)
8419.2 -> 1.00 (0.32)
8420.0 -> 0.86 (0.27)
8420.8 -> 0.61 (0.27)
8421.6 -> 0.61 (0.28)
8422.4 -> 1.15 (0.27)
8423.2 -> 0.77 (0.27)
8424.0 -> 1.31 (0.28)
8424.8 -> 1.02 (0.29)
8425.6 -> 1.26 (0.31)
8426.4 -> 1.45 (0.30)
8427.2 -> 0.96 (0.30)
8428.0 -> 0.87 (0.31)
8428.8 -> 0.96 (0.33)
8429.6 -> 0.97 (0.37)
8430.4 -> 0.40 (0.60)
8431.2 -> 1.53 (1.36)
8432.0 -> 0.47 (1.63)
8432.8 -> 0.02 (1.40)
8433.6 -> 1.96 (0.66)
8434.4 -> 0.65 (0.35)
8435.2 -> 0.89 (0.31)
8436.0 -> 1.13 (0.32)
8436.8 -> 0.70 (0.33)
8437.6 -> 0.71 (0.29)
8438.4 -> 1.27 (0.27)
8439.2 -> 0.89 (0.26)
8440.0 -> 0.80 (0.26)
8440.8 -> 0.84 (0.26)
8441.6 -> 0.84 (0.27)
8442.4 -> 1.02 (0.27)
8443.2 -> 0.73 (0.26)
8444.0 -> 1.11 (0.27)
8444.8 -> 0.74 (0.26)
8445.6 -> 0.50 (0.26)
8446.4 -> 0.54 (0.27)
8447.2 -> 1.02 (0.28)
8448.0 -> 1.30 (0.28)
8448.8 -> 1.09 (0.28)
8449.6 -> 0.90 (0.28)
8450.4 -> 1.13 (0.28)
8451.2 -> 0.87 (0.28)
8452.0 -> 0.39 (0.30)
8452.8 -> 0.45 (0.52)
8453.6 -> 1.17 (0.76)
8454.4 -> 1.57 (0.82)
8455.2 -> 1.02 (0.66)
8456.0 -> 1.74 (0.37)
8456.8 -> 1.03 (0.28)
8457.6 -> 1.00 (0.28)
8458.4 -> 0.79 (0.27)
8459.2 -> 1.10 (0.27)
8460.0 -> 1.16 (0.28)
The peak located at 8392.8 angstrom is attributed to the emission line [N II]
